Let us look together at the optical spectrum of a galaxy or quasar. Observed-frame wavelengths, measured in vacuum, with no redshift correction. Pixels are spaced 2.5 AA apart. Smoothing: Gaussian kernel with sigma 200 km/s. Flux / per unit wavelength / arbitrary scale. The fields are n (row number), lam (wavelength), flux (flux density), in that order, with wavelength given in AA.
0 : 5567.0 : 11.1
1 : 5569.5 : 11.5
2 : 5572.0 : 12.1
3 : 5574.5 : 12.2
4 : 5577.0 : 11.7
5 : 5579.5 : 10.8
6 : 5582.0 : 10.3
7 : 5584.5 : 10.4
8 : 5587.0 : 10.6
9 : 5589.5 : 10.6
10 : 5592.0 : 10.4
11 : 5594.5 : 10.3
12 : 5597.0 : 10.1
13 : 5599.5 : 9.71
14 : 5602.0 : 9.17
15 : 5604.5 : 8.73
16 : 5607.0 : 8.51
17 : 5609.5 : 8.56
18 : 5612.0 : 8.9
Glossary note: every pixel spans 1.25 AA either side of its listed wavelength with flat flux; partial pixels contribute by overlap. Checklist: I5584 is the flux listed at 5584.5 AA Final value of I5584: 10.4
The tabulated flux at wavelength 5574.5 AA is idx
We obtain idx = 12.2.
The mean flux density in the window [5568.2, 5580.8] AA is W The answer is 11.7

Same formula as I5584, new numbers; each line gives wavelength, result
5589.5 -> 10.6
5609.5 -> 8.56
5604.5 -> 8.73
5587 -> 10.6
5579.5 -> 10.8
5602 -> 9.17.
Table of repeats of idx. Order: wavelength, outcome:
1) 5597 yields 10.1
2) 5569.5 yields 11.5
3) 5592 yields 10.4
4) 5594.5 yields 10.3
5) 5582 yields 10.3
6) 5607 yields 8.51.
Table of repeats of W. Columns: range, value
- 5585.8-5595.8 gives 10.5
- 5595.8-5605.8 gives 9.42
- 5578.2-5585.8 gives 10.5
